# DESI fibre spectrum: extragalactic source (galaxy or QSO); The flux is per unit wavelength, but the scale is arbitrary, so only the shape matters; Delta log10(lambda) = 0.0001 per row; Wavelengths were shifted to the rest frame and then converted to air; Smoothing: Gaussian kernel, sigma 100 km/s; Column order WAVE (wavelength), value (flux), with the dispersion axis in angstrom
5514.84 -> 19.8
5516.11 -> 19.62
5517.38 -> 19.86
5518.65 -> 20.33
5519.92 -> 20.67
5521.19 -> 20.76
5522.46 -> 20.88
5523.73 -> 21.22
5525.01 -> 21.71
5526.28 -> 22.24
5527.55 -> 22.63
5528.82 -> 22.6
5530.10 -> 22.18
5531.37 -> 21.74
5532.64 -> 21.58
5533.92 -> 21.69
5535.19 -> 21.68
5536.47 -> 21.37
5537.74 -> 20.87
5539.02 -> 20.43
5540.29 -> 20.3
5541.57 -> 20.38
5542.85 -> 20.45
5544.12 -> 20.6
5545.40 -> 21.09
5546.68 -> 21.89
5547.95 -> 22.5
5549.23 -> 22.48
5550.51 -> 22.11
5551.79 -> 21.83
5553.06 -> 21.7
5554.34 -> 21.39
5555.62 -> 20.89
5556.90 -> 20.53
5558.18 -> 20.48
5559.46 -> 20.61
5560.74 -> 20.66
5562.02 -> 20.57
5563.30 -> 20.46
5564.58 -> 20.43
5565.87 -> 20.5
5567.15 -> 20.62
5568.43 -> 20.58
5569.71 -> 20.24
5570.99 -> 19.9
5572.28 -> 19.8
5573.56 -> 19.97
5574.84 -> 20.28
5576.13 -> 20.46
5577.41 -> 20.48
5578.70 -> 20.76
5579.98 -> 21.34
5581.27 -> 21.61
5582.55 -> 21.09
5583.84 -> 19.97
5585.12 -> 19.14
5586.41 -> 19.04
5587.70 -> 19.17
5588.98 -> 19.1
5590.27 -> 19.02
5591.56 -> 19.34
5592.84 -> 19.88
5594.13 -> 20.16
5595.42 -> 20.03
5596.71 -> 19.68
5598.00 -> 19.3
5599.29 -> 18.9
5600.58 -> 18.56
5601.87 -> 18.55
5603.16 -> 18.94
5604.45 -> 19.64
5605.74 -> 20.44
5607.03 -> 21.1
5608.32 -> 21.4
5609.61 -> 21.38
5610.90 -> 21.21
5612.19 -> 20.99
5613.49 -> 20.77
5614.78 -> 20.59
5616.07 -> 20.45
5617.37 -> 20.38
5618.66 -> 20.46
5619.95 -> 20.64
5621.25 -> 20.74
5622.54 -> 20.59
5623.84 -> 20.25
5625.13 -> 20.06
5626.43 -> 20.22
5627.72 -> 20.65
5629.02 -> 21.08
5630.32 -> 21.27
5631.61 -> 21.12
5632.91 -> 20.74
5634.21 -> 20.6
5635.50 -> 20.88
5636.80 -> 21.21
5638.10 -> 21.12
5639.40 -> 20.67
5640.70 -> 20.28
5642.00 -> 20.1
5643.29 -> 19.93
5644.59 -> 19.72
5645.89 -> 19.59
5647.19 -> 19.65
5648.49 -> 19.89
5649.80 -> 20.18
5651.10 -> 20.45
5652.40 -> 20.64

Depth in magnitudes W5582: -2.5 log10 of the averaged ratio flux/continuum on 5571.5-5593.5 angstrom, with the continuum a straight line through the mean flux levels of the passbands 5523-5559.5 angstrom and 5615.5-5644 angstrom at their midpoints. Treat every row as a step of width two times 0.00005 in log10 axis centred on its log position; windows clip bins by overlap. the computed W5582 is 0.05 mag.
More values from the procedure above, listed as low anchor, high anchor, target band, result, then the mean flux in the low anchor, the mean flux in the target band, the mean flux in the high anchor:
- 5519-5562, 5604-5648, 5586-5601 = 0.08 mag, 21.3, 19.4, 20.6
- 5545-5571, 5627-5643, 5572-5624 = 0.04 mag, 21.1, 20.1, 20.8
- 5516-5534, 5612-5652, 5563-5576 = 0.04 mag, 21.4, 20.3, 20.5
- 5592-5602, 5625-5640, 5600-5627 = -0.02 mag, 19.4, 20.4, 20.8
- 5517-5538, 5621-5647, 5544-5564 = 0.00 mag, 21.4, 21.3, 20.5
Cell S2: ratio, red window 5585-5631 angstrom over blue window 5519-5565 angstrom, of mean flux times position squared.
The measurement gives 0.97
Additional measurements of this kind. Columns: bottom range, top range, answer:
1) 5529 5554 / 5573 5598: 0.95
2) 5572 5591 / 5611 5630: 1.04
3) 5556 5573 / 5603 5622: 1.03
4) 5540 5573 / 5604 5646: 1.01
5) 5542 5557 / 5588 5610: 0.93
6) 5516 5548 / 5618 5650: 1.00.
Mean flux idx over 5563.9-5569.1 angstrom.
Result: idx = 20.5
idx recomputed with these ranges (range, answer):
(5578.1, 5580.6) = 21.1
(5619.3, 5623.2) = 20.6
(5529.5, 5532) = 22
